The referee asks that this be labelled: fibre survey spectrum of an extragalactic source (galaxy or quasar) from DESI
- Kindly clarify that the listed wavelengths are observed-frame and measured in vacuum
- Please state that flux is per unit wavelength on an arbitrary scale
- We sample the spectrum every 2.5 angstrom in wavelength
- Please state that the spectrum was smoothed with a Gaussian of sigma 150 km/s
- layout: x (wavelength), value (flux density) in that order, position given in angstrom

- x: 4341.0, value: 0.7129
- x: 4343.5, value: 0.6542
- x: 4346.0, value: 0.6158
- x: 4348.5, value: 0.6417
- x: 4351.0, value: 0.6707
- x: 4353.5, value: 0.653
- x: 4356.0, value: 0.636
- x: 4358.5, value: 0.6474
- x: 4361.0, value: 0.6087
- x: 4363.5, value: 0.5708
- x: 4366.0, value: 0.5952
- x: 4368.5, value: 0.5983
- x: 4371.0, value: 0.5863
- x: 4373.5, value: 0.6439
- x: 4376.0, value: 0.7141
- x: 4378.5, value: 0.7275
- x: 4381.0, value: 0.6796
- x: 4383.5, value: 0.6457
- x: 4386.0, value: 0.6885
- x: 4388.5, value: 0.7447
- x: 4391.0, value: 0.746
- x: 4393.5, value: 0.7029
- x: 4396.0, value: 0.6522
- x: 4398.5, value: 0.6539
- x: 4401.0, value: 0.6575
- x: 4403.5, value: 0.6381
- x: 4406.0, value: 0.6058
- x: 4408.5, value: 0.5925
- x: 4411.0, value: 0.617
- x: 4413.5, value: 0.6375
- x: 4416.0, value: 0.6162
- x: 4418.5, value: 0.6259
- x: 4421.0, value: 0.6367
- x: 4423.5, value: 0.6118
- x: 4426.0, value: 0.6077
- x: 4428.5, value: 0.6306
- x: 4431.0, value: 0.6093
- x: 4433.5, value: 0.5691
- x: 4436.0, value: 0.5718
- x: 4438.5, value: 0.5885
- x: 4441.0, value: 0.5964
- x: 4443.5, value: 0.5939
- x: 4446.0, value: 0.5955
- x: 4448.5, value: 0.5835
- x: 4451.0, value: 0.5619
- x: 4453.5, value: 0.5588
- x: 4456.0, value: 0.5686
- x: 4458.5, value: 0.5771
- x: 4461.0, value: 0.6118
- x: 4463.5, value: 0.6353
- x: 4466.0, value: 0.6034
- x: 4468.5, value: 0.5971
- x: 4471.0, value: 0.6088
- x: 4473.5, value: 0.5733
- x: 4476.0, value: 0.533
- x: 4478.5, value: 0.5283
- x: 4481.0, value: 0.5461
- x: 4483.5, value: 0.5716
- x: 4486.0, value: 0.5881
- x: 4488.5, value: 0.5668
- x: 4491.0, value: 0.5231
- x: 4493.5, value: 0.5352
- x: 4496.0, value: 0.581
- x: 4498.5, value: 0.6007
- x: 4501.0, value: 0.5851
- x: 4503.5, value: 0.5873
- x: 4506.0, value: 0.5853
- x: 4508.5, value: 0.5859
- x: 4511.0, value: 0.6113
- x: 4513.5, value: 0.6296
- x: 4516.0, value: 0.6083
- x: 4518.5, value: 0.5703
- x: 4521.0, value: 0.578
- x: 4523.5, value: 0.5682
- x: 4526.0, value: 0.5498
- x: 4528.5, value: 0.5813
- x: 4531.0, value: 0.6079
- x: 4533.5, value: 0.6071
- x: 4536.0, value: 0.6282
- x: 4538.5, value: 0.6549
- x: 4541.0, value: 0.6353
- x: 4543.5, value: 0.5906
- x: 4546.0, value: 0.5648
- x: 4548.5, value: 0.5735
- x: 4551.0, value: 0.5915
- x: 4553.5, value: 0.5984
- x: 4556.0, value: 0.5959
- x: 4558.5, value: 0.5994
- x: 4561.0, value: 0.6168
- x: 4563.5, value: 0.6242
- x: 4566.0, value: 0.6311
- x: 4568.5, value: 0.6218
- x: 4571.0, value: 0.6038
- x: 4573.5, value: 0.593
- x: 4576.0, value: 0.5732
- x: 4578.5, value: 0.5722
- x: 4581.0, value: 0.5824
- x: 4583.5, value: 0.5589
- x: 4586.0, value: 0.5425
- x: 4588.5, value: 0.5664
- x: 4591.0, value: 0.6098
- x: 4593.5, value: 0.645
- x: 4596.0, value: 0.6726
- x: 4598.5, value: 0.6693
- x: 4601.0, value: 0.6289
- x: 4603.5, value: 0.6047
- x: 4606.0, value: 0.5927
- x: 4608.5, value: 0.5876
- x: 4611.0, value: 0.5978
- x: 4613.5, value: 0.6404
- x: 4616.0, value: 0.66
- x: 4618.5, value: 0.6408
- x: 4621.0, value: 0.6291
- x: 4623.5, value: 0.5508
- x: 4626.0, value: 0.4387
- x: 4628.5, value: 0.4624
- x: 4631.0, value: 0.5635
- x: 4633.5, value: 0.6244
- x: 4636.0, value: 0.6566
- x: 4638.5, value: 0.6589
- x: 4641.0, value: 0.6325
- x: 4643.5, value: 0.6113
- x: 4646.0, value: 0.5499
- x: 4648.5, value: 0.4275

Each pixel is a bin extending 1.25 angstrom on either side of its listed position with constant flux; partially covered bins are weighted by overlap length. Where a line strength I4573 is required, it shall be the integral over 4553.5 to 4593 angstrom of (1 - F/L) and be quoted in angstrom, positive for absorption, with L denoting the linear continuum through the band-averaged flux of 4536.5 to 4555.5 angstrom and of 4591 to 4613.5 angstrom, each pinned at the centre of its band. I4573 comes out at 1.2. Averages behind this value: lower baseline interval 0.602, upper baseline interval 0.625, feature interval 0.594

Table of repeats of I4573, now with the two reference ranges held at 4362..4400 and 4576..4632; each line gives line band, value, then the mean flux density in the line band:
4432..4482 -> 4.6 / 0.58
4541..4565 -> 0.4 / 0.597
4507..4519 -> 0.3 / 0.603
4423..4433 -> 0.6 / 0.612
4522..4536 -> 0.6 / 0.587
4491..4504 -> 1.1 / 0.572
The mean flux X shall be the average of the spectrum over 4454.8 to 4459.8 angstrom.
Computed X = 0.573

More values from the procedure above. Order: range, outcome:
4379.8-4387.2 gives 0.671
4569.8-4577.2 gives 0.59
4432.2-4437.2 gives 0.571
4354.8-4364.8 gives 0.616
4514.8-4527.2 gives 0.575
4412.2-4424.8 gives 0.626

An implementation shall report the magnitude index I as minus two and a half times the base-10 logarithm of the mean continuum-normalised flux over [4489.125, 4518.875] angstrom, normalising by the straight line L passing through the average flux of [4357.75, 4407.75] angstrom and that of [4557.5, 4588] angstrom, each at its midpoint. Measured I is 0.06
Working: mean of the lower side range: 0.655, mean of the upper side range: 0.593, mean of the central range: 0.584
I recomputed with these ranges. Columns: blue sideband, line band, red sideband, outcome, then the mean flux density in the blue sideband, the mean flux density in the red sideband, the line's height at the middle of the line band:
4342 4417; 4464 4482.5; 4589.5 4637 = 0.104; 0.648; 0.603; 0.63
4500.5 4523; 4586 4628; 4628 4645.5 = -0.003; 0.593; 0.605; 0.602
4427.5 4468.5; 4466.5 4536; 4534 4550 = 0.039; 0.591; 0.608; 0.6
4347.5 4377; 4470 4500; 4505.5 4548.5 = 0.079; 0.63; 0.597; 0.605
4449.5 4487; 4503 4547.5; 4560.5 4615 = -0.010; 0.578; 0.606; 0.591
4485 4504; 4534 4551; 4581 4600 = -0.032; 0.57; 0.608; 0.589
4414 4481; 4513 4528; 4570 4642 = 0.024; 0.592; 0.598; 0.595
